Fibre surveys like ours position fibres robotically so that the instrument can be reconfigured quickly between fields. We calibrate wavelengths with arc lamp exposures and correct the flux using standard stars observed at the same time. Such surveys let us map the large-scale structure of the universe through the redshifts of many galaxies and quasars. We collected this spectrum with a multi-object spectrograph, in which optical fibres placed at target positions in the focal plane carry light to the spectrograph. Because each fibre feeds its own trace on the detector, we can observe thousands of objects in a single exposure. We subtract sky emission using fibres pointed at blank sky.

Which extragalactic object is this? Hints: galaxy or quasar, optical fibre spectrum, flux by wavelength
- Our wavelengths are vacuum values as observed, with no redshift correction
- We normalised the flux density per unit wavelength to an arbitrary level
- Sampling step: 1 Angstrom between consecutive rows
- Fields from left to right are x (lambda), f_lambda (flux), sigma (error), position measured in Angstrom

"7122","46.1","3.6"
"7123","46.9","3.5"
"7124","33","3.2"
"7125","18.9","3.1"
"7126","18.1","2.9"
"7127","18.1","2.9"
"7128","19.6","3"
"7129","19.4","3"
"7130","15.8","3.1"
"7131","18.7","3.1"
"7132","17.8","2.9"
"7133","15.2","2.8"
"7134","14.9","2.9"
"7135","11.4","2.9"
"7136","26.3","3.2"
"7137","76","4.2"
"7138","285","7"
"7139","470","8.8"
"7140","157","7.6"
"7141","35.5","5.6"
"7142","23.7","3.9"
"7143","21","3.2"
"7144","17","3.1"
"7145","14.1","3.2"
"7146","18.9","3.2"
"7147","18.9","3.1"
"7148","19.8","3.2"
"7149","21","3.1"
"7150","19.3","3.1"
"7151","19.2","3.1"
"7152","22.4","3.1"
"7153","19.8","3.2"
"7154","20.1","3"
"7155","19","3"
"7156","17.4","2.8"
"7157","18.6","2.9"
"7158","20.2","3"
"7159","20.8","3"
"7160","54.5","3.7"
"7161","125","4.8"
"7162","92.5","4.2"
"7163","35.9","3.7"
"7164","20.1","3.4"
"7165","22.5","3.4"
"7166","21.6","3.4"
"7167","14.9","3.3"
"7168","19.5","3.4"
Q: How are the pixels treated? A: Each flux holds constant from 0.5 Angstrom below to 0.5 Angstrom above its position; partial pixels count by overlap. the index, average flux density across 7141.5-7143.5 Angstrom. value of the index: 22.4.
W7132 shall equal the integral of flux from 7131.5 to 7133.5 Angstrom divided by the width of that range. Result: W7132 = 16.5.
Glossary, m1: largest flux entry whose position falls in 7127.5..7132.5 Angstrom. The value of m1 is 19.6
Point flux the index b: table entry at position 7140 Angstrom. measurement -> 157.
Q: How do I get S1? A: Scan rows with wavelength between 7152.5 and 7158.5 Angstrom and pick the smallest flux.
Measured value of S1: 17.4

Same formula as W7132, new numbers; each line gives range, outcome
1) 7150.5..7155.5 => 20.1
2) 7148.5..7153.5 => 20.3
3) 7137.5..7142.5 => 194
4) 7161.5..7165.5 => 42.8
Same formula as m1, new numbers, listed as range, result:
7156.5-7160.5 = 54.5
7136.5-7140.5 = 470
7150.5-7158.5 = 22.4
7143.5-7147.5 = 18.9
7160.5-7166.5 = 125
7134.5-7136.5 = 26.3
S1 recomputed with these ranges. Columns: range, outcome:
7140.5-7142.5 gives 23.7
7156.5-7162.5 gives 18.6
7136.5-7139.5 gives 76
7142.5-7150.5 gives 14.1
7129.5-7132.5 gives 15.8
